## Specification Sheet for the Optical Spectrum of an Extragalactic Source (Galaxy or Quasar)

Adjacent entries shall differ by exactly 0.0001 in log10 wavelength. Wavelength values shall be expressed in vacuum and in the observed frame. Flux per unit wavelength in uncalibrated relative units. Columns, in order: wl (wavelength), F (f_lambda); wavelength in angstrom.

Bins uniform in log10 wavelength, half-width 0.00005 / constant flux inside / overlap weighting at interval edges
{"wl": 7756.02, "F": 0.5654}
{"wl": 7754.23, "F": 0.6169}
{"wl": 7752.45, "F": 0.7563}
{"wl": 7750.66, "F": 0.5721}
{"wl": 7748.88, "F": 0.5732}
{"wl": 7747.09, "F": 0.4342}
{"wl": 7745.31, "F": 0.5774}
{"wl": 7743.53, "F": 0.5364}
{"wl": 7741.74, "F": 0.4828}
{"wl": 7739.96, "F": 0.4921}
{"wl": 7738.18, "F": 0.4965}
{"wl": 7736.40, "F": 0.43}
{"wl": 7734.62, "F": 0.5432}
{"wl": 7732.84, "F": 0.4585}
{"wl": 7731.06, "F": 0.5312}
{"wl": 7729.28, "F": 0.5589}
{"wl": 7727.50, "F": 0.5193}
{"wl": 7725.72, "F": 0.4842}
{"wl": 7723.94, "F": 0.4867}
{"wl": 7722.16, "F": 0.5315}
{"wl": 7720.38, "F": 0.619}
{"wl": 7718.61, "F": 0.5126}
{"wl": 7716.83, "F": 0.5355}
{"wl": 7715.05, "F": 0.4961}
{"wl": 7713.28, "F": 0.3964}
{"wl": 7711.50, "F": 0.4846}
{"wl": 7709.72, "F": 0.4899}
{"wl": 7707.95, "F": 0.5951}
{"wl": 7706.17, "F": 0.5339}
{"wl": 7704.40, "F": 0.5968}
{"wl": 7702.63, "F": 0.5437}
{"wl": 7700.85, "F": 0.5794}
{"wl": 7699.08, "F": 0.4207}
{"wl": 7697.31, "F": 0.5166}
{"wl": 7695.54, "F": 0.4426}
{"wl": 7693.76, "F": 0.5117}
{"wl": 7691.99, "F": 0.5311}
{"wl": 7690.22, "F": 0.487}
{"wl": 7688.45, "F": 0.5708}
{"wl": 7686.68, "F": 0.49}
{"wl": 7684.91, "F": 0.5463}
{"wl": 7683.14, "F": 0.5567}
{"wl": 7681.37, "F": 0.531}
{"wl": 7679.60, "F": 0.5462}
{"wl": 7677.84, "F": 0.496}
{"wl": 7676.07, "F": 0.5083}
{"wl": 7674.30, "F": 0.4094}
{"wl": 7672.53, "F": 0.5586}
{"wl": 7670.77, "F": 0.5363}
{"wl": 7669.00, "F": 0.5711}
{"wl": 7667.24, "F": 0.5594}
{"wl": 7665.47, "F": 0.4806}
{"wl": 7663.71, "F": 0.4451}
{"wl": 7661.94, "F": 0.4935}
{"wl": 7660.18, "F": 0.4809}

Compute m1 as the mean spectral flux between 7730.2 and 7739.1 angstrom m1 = 0.492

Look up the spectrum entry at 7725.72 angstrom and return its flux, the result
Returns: 0.4842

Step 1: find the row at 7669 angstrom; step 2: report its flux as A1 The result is 0.5711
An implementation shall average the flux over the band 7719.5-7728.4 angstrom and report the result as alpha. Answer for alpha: 0.528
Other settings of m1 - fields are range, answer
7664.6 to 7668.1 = 0.519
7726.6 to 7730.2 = 0.539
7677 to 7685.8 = 0.536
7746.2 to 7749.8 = 0.504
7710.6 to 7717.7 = 0.478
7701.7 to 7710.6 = 0.552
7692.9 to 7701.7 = 0.494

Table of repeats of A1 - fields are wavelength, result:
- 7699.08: 0.4207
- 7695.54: 0.4426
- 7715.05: 0.4961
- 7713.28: 0.3964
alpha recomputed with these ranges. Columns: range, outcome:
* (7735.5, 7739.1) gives 0.464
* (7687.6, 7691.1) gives 0.529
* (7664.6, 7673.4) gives 0.541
